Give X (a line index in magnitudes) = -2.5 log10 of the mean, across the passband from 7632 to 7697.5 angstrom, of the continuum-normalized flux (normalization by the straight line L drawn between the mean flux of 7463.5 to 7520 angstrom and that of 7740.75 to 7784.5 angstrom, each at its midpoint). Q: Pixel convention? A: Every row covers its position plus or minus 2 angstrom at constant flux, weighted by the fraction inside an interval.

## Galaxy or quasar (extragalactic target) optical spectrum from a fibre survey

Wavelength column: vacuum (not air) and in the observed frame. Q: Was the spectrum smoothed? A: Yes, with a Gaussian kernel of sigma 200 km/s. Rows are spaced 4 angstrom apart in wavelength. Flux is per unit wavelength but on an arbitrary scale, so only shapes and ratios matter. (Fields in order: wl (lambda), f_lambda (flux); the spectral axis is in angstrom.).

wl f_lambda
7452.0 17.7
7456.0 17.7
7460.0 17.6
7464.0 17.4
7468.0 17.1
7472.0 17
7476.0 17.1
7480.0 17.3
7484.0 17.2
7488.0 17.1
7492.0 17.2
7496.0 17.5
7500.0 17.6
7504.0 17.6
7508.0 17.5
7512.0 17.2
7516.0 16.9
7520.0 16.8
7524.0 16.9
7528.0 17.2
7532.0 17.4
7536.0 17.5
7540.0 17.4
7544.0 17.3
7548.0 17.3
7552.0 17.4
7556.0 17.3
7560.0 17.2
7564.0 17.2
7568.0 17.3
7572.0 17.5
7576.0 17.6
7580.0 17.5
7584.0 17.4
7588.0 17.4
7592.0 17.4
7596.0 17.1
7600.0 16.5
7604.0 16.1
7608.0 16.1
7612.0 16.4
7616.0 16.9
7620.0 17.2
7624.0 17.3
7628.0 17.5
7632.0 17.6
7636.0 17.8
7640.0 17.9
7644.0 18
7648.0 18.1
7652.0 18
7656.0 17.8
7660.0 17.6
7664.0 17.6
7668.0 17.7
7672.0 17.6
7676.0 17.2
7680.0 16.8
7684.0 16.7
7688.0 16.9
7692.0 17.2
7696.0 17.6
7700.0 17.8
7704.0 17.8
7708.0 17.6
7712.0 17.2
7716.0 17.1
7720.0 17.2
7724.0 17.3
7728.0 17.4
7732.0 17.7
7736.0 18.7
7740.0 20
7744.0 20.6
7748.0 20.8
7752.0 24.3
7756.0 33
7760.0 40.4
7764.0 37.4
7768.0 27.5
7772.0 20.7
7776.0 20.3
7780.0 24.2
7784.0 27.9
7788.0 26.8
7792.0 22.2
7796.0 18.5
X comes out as 0.31 mag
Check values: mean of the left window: 17.2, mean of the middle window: 17.5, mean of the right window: 26.8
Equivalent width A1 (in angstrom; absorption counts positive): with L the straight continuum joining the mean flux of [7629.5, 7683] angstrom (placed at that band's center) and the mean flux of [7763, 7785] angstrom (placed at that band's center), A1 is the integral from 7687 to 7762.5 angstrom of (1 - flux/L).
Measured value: 6.9 angstrom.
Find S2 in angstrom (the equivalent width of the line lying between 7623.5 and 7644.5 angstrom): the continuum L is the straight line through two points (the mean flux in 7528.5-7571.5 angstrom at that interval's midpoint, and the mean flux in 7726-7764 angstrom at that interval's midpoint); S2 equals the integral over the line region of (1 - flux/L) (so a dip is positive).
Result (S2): 2.8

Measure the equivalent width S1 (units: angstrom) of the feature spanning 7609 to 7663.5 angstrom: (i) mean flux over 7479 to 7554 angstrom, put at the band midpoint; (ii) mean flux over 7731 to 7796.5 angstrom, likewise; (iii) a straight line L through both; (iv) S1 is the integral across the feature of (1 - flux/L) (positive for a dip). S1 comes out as 9.1 angstrom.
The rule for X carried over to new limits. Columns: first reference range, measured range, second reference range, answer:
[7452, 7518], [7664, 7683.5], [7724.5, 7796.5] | 0.27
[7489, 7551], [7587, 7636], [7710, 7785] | 0.16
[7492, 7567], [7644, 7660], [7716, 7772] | 0.17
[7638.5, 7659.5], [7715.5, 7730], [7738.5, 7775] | 0.37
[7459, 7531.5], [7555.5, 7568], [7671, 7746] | 0.01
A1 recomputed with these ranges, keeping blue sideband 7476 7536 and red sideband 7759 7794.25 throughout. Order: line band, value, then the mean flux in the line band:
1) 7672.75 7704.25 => 8.8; 17.2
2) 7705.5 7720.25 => 4.4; 17.3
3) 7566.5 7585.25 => 2.2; 17.5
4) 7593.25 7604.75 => 2.2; 16.7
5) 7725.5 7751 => 6.3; 19.4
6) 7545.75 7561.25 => 1.4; 17.3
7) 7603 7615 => 2.7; 16.3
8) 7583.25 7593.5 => 1.4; 17.4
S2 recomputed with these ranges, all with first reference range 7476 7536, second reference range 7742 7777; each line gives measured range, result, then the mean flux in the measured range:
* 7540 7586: 5.1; 17.4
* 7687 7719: 9.8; 17.4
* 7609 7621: 2.7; 16.7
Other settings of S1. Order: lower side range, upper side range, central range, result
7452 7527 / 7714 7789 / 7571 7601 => 3.49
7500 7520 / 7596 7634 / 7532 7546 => -0.19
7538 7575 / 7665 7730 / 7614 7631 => 0.08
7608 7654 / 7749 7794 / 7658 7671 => 1.46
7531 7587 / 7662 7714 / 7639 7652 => -0.48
